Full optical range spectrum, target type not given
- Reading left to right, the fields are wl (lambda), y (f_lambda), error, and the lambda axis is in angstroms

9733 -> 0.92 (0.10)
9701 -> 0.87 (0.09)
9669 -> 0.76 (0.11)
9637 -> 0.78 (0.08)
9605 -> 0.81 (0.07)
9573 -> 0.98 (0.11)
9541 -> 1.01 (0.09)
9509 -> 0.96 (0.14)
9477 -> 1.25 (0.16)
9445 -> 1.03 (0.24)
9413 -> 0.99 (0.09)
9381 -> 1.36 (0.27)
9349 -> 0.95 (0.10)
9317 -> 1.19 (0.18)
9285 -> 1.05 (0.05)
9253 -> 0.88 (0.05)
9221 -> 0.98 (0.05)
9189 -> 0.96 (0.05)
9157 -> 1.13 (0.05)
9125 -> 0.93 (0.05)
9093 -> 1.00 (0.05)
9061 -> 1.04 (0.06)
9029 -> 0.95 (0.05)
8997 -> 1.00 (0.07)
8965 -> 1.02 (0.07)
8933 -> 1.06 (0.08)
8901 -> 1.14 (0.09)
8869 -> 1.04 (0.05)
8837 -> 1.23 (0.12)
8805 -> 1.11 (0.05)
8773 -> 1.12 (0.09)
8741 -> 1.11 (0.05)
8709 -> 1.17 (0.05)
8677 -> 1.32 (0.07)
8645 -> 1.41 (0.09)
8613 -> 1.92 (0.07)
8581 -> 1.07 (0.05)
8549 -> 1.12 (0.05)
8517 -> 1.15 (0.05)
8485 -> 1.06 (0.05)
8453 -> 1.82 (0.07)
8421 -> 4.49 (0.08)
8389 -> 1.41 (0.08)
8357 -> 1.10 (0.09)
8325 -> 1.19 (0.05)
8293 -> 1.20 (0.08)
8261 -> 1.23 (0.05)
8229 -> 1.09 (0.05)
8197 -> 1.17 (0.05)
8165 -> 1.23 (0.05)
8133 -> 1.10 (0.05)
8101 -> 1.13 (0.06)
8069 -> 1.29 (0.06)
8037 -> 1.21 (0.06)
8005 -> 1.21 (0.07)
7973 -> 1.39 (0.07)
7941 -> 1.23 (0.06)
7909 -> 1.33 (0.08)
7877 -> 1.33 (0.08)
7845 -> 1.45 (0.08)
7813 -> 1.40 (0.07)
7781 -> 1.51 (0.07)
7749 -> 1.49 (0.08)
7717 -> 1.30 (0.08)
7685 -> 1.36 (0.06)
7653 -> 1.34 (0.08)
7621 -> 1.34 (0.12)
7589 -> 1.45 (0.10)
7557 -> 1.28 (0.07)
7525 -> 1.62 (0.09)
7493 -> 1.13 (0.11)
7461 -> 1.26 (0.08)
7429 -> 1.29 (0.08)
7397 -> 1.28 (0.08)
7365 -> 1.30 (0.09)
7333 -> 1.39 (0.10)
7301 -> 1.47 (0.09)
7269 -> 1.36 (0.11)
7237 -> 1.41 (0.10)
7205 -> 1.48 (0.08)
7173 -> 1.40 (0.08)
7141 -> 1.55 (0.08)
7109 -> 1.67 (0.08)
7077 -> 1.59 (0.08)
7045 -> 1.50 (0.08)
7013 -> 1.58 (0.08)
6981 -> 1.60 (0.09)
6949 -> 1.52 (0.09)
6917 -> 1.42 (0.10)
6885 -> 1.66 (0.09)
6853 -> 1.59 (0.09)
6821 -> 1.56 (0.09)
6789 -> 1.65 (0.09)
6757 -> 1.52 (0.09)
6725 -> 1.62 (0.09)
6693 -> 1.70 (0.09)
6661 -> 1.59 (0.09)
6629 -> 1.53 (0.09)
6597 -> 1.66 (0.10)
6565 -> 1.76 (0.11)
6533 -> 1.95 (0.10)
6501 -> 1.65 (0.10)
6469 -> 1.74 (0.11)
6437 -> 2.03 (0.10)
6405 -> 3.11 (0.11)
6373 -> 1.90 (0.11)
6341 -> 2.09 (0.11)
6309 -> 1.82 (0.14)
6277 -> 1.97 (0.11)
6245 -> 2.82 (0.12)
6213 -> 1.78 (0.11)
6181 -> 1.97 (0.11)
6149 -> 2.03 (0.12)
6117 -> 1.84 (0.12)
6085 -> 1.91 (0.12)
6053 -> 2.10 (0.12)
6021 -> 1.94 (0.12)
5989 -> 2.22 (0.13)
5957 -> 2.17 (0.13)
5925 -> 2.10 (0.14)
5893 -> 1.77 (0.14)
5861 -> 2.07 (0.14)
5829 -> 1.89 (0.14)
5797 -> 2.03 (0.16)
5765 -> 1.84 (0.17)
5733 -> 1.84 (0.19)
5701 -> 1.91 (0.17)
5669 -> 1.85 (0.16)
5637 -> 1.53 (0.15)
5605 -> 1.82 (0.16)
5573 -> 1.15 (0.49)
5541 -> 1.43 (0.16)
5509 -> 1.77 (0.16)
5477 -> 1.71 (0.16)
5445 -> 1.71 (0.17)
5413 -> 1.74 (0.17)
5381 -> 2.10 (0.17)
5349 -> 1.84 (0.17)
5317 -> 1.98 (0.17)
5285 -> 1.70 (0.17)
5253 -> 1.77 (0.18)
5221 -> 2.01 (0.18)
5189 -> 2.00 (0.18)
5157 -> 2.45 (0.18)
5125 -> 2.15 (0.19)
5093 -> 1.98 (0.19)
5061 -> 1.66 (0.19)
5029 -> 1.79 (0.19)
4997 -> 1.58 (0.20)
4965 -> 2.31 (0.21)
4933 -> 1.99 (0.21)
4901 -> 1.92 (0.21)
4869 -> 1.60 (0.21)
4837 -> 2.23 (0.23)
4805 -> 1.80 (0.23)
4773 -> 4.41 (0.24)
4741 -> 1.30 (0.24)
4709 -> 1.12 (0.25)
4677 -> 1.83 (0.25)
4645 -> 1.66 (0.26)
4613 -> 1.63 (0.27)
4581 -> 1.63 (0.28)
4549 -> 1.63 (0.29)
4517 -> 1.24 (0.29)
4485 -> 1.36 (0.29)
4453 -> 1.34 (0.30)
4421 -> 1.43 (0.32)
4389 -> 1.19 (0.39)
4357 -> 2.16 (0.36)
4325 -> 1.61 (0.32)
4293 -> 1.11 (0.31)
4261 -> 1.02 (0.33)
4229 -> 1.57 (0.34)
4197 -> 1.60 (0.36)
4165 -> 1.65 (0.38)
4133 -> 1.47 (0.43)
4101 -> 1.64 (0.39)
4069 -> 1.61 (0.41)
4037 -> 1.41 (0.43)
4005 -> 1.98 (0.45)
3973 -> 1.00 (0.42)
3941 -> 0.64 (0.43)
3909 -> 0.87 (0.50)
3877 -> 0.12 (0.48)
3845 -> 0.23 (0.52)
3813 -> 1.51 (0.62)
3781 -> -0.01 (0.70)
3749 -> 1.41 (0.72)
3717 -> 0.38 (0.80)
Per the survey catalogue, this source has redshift 0.282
